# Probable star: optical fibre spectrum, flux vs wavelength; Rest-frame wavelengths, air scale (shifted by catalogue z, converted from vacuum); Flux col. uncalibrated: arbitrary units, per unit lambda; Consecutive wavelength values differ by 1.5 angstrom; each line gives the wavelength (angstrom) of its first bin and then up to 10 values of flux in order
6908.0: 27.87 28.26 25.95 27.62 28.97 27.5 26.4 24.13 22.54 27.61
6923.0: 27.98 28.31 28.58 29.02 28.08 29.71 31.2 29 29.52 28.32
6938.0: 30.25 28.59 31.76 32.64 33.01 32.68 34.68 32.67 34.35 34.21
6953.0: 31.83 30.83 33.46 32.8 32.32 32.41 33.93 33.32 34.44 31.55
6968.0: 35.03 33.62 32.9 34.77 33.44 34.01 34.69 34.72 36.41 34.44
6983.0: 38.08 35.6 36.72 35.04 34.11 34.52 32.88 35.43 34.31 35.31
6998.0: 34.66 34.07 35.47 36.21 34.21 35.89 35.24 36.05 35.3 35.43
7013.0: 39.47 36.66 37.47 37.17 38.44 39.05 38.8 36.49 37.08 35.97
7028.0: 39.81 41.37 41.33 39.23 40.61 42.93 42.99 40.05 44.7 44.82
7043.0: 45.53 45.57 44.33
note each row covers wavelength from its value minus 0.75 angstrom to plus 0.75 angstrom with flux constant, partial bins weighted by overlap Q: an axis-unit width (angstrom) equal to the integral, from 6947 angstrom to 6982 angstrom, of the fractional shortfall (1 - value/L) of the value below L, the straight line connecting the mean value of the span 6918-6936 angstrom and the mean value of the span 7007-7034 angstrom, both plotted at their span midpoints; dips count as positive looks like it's -1.75 angstrom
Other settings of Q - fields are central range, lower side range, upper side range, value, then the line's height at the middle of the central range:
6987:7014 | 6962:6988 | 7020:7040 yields 1.34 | 37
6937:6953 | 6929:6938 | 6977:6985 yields -0.71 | 31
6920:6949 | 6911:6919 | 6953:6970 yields -0.46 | 29.5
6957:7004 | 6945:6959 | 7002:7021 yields 0.43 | 34.8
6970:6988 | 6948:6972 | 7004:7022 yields -0.30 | 34.5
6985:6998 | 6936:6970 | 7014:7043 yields 0.54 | 36.3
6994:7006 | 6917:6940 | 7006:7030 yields 0.19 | 35.6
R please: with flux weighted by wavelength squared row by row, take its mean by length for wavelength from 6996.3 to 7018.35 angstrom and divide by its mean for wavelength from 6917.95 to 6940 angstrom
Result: 1.30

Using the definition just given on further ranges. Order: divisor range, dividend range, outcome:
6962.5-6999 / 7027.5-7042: 1.23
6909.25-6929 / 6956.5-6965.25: 1.24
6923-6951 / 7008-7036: 1.28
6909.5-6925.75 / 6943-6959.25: 1.24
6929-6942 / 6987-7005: 1.19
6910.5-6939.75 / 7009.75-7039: 1.43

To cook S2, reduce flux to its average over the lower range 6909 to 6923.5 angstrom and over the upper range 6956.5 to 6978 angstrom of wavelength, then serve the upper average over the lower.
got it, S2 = 1.26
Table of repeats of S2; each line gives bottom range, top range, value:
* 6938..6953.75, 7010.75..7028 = 1.15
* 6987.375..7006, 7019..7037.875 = 1.14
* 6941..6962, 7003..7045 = 1.19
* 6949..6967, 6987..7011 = 1.06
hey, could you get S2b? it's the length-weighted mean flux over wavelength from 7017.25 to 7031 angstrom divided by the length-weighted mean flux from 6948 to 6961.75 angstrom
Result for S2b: 1.17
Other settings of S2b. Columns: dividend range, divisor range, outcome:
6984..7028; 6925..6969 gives 1.14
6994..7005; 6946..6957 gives 1.05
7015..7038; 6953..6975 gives 1.18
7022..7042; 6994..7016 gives 1.13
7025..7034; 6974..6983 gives 1.13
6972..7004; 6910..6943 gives 1.24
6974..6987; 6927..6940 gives 1.21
